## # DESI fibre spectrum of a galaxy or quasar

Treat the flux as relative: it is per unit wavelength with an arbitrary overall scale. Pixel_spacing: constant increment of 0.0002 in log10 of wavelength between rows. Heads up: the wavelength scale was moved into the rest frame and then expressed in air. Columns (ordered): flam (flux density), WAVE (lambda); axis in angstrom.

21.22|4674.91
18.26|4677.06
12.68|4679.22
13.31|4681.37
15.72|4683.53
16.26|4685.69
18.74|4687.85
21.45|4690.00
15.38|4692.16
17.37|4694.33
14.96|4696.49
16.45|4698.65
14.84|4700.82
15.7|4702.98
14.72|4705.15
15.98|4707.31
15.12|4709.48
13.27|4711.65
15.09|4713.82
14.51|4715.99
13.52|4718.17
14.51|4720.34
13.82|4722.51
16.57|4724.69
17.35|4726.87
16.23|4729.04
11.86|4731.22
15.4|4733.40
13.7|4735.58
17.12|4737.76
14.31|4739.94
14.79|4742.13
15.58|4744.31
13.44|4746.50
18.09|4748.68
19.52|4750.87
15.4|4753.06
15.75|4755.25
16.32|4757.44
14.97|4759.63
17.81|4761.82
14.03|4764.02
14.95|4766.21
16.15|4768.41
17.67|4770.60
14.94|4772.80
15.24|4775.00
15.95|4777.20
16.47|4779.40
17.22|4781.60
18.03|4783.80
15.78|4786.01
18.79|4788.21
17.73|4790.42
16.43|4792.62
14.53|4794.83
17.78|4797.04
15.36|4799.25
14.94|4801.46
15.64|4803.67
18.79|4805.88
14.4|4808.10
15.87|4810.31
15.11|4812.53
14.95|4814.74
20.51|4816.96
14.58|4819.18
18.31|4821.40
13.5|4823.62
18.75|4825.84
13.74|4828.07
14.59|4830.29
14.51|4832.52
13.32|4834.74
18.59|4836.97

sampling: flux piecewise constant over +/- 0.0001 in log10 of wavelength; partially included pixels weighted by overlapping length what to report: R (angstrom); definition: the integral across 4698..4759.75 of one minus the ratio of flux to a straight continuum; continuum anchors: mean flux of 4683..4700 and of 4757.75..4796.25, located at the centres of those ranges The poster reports 5.2 angstrom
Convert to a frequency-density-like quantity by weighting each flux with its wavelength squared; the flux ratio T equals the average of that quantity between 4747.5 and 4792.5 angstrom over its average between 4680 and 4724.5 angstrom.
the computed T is 1.10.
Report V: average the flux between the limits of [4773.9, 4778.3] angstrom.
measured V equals 15.6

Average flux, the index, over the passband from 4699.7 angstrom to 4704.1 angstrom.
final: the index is 15.3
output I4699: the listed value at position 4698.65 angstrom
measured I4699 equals 16.45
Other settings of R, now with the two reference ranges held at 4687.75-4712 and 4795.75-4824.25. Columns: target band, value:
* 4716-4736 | 1.7 angstrom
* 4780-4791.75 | -0.9 angstrom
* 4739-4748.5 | 0.8 angstrom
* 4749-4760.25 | -0.3 angstrom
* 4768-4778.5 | 0.1 angstrom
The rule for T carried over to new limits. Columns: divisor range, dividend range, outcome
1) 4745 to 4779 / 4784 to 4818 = 1.05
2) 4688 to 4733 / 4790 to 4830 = 1.08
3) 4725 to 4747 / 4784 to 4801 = 1.13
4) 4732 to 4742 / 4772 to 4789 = 1.12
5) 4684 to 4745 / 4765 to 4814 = 1.08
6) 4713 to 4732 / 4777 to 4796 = 1.16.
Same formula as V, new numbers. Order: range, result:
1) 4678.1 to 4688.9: 15.3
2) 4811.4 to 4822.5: 16.7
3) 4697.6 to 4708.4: 15.5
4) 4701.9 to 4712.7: 15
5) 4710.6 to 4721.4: 14.2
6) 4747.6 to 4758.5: 17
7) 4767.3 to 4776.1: 16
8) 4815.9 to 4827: 17.1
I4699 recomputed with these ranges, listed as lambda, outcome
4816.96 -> 20.51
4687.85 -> 18.74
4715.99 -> 14.51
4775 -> 15.24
